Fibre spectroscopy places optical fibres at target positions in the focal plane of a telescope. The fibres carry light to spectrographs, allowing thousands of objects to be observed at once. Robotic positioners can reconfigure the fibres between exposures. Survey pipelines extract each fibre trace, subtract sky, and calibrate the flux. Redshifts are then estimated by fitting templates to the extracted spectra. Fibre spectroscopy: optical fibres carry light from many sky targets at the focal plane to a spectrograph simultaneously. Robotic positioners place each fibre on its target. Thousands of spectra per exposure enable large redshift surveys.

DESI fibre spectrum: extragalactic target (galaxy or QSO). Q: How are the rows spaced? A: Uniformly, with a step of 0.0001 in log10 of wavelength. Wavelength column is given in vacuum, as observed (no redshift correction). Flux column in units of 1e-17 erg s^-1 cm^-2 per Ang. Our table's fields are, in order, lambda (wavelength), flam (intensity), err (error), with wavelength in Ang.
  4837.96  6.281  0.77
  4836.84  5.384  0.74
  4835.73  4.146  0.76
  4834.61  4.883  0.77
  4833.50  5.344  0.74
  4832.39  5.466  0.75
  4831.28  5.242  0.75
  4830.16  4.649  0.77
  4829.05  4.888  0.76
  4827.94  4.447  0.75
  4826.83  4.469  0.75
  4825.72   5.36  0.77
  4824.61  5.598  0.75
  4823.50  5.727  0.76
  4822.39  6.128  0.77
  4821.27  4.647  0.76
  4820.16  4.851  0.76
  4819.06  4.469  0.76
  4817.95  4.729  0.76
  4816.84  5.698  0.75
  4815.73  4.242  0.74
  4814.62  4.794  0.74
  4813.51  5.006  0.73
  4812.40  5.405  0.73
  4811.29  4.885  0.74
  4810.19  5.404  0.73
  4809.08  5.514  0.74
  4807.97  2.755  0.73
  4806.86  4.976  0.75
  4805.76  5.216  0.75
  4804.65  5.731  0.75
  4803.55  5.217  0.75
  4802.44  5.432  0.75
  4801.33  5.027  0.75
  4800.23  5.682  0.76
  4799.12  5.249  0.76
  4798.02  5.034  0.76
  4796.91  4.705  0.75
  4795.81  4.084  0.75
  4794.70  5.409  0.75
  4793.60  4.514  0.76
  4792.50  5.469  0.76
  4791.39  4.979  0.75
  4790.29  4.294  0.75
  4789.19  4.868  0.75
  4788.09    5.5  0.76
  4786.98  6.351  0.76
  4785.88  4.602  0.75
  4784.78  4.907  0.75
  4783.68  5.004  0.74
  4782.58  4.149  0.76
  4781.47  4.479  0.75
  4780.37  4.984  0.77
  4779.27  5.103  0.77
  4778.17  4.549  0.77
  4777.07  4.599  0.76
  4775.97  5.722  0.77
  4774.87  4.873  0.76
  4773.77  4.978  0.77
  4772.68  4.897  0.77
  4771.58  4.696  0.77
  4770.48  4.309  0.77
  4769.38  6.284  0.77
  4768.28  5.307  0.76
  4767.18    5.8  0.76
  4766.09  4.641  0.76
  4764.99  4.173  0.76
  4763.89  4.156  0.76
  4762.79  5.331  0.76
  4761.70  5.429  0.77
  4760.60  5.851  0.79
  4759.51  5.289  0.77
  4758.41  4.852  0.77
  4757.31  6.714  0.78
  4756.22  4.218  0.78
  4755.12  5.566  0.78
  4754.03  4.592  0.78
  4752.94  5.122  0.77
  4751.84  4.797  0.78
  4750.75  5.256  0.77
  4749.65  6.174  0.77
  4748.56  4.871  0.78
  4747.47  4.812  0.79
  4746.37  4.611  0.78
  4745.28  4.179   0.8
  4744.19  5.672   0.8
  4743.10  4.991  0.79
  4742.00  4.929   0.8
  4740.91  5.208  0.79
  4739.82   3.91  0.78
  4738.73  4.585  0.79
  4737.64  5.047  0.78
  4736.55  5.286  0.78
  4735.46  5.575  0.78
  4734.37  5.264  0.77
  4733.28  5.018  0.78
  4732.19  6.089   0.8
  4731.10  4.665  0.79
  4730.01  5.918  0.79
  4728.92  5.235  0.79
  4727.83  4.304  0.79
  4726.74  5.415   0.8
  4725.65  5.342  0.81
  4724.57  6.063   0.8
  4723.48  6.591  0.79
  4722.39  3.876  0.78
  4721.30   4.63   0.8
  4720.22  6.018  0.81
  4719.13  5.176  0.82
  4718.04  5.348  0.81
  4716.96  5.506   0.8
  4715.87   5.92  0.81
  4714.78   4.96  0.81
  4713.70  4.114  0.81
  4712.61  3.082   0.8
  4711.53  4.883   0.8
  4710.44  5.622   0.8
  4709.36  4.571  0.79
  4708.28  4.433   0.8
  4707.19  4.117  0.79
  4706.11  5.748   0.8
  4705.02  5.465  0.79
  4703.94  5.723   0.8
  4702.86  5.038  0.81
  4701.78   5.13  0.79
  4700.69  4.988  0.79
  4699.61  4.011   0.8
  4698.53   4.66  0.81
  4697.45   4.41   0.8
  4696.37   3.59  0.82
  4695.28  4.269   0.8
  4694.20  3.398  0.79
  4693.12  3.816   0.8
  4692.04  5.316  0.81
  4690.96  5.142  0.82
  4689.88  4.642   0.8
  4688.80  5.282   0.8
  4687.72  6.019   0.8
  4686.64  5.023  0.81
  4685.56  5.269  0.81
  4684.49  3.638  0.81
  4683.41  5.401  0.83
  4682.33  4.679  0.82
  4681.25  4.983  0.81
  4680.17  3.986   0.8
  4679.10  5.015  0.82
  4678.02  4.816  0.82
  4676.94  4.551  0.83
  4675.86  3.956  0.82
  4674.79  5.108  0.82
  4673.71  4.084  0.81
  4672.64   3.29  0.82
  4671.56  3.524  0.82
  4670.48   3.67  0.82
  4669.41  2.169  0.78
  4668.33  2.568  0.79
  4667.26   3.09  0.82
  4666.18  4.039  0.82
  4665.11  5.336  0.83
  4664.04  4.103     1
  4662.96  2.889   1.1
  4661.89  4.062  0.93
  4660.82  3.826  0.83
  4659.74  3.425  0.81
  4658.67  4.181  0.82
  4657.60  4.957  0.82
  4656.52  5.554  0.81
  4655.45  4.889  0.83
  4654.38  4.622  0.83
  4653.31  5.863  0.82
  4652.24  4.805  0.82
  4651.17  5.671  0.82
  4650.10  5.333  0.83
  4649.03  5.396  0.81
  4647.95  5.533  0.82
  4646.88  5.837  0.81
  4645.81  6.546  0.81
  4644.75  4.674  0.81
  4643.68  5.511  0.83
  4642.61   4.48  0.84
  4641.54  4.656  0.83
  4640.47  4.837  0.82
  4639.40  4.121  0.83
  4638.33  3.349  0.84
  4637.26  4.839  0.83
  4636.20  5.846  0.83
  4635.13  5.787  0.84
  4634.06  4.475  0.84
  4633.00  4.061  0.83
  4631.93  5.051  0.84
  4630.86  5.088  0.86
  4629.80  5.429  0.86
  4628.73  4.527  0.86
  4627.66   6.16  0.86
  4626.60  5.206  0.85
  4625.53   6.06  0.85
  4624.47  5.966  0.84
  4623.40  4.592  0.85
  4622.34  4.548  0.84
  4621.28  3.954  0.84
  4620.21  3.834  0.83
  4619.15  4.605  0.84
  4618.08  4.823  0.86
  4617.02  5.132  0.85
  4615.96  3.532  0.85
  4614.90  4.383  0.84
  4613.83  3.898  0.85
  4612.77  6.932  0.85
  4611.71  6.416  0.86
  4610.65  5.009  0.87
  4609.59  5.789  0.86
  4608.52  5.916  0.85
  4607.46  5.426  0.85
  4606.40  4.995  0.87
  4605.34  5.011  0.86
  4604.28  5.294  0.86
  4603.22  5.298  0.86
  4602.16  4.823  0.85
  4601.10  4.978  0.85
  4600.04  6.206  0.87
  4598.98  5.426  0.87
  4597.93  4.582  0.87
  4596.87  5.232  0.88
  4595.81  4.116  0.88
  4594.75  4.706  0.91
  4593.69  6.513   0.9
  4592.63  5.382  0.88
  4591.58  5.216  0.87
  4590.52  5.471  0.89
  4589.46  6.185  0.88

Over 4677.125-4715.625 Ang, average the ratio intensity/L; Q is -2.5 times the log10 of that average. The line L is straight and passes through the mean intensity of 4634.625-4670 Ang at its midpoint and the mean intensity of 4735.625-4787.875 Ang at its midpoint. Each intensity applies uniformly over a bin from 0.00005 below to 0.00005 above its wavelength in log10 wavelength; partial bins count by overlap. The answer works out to 0.01 mag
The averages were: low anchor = 4.63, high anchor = 5.03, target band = 4.73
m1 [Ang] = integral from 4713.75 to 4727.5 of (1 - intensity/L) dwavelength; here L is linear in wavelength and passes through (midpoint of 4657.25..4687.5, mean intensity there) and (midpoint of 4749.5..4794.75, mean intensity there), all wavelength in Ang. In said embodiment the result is -2.3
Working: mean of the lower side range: 4.15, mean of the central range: 5.34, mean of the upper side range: 5.05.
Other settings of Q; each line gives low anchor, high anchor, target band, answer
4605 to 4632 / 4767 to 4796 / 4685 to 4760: 0.00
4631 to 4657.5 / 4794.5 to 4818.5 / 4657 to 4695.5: 0.18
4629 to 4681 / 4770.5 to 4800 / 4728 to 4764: -0.07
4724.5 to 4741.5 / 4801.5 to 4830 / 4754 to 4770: -0.03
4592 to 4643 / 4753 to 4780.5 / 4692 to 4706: 0.10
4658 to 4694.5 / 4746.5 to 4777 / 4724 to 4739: -0.10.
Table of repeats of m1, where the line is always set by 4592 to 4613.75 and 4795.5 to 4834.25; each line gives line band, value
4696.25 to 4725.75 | 1.25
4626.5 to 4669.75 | 4.85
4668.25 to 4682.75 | 3.27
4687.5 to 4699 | 1.48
